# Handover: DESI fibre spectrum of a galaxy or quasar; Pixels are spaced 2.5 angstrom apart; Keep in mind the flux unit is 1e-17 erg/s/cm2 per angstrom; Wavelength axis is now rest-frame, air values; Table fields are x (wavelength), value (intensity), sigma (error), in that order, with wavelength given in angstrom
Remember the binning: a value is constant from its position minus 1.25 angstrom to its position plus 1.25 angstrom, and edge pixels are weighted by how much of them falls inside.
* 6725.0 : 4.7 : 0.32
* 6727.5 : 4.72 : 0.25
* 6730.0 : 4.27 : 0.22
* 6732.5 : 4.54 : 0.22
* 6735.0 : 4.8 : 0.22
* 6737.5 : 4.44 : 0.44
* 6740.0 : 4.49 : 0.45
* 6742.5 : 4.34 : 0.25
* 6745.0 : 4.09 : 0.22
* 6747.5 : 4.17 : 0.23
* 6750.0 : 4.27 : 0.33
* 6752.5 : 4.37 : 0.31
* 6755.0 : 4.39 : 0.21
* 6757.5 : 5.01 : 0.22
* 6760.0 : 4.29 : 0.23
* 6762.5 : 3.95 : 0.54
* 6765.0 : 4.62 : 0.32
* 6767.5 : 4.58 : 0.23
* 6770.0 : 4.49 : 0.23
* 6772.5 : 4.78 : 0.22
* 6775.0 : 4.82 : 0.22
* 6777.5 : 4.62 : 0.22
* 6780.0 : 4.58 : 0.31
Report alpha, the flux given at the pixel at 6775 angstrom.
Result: 4.82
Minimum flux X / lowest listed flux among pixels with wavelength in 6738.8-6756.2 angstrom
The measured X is 4.09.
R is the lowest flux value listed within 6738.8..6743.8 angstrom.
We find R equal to 4.34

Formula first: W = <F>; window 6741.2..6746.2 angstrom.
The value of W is 4.22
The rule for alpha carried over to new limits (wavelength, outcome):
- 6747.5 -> 4.17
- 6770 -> 4.49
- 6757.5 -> 5.01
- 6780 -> 4.58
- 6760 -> 4.29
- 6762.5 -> 3.95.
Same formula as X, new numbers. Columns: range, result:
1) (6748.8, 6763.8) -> 3.95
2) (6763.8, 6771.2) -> 4.49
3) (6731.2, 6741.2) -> 4.44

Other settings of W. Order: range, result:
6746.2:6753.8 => 4.27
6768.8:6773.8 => 4.64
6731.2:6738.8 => 4.59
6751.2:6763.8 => 4.4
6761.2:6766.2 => 4.28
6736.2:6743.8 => 4.42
